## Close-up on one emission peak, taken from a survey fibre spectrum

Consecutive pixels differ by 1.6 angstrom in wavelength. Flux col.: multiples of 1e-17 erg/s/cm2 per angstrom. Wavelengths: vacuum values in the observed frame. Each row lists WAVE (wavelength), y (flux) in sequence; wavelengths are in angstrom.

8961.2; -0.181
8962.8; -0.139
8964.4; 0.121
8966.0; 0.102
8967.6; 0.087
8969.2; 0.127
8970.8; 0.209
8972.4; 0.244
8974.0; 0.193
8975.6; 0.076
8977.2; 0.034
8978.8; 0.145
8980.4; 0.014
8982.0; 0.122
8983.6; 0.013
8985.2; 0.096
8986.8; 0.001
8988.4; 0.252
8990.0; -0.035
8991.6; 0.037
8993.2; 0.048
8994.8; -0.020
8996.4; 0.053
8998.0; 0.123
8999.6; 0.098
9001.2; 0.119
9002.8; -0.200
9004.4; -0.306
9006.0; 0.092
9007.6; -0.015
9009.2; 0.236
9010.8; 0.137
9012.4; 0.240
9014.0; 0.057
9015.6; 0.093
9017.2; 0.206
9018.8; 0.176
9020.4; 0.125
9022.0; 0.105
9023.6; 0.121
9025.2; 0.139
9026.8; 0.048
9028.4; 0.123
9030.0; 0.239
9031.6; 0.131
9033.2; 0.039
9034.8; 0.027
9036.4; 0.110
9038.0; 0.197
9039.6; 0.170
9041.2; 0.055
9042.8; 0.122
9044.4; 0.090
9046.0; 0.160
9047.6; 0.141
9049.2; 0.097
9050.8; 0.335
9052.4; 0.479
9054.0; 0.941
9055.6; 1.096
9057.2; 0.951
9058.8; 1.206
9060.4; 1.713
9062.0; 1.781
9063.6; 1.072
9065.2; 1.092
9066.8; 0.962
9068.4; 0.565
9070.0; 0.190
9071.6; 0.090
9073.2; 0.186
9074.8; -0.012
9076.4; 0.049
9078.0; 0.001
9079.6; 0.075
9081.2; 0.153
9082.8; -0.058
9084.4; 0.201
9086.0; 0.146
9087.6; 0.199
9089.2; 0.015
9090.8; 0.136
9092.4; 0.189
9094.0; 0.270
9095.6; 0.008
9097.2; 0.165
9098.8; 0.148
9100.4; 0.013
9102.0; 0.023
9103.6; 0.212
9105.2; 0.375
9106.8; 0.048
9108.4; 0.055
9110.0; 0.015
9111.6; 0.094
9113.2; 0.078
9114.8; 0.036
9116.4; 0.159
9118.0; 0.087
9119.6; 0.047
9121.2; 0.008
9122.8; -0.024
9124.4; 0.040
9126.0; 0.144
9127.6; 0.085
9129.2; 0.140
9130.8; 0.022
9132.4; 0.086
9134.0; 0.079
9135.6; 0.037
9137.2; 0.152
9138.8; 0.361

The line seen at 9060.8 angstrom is [O II] 3727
